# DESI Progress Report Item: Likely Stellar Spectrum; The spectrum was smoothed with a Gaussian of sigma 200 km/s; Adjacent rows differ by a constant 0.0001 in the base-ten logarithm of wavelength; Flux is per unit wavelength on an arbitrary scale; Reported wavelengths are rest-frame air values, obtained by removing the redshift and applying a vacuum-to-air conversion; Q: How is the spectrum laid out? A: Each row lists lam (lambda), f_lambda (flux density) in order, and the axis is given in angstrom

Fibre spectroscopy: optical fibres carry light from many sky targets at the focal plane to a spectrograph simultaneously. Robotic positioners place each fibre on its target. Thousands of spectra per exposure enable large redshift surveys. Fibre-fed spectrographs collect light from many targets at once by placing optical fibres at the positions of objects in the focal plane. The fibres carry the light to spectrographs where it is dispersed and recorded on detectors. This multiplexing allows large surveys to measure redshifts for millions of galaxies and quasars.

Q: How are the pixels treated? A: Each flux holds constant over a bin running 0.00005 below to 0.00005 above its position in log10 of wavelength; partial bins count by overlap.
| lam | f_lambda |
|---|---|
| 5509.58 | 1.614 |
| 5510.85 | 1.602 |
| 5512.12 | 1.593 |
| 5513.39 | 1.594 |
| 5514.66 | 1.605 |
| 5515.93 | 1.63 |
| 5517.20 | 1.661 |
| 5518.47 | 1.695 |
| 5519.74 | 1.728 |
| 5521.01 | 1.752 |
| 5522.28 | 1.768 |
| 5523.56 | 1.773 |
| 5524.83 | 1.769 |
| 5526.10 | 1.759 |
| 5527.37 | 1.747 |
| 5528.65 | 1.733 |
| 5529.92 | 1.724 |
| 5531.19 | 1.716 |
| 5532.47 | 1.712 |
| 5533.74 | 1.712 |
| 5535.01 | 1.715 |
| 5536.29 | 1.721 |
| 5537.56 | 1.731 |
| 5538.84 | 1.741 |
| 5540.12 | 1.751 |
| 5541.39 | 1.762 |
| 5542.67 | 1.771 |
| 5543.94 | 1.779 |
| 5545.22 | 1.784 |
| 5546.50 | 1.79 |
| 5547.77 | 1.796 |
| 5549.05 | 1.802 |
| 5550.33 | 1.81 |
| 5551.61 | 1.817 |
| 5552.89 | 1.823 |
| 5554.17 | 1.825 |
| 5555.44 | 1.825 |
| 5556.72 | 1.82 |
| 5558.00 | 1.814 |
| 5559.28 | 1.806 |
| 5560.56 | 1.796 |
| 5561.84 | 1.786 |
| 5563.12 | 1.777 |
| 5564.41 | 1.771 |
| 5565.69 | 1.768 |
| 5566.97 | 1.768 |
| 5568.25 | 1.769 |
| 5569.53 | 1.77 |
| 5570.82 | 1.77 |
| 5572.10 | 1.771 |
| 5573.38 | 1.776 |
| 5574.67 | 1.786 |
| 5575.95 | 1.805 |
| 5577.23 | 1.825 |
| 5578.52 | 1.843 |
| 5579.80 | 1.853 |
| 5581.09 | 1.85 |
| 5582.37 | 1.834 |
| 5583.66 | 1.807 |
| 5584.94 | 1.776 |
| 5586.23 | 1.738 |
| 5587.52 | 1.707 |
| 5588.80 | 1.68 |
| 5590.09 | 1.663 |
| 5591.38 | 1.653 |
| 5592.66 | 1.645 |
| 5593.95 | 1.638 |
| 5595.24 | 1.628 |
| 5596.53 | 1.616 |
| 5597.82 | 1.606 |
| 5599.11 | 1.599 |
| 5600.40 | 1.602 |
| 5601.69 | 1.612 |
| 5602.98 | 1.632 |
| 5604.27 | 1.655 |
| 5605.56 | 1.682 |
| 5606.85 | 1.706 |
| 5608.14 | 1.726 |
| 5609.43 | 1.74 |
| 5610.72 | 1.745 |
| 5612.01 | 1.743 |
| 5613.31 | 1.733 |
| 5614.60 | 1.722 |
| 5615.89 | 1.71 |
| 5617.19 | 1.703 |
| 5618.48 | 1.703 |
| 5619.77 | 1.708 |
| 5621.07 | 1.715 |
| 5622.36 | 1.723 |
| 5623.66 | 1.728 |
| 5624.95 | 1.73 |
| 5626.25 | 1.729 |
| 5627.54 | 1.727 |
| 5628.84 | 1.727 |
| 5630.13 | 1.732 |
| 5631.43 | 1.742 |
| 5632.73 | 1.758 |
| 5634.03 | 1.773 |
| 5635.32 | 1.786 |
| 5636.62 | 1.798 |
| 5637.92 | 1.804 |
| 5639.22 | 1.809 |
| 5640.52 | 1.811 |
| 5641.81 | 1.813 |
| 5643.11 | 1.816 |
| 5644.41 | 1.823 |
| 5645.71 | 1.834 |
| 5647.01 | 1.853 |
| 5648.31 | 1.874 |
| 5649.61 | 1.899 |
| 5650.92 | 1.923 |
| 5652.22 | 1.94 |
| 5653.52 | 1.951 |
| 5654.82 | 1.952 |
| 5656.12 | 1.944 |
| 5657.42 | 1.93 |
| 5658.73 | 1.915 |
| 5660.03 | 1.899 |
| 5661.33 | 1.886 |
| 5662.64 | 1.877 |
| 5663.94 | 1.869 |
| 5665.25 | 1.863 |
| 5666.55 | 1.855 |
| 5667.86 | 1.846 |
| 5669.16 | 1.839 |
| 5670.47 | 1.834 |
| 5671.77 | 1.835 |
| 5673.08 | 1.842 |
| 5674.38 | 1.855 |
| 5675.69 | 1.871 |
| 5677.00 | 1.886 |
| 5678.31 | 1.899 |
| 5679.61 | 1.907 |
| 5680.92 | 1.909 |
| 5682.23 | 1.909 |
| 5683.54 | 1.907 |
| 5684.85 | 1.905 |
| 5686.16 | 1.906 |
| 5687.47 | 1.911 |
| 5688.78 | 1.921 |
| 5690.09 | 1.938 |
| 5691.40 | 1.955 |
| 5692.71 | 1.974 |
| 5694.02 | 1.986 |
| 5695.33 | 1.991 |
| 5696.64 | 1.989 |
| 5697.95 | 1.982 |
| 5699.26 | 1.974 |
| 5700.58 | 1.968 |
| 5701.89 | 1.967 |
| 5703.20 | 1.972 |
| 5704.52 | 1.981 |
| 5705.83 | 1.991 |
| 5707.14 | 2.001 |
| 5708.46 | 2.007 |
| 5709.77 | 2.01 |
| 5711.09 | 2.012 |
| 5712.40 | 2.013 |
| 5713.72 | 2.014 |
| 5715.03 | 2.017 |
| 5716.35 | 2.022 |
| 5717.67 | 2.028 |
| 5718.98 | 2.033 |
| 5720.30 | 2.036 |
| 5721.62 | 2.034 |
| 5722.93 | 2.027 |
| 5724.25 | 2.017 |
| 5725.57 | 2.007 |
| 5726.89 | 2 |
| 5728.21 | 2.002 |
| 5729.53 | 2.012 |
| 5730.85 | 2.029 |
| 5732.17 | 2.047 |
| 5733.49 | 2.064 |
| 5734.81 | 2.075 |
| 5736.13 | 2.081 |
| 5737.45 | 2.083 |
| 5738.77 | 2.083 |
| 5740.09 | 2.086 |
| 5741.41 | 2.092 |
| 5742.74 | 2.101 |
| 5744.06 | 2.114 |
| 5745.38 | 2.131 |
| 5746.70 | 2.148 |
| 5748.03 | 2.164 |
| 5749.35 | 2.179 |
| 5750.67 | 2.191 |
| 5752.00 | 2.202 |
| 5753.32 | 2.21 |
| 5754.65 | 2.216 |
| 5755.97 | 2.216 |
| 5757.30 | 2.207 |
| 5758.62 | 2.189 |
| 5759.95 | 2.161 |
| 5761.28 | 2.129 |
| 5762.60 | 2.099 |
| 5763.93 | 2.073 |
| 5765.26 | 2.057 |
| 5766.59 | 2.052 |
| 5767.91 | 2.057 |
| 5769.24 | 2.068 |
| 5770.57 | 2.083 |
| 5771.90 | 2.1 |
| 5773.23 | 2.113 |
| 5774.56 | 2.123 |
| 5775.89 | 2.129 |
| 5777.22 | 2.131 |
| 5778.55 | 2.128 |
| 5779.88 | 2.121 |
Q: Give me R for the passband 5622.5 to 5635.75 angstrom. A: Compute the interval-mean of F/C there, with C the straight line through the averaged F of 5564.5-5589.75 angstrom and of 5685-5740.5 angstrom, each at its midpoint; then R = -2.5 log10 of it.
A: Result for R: 0.076 mag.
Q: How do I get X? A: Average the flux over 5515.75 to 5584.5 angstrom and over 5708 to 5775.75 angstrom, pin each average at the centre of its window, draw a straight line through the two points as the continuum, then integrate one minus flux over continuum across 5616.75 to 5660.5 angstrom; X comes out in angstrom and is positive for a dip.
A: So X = 2.4 angstrom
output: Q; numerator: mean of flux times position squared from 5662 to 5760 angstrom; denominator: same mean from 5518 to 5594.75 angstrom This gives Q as 1.20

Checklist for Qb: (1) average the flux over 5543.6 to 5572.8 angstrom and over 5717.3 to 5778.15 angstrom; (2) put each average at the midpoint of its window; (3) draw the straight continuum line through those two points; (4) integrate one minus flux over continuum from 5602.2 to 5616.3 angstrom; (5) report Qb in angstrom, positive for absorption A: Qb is 1.3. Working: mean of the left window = 1.79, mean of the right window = 2.1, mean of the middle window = 1.71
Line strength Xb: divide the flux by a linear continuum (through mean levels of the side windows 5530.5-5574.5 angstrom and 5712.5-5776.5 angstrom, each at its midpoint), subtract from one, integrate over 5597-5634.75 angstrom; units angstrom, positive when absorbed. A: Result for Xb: 3.5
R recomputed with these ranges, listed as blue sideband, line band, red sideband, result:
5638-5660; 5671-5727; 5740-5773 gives 0.02 mag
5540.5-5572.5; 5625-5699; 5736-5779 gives 0.06 mag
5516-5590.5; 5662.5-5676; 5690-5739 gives 0.05 mag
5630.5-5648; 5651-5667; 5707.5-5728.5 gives -0.03 mag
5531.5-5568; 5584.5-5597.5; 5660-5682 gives 0.09 mag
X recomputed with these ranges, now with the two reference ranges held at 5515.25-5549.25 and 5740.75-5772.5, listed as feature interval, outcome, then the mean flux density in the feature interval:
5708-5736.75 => 0.7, 2.03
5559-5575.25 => 0.2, 1.78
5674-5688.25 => 0.7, 1.9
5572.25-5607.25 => 2.4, 1.71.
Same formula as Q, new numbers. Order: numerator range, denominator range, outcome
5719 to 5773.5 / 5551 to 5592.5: 1.25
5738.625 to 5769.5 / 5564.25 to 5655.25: 1.28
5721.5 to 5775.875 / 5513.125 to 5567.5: 1.29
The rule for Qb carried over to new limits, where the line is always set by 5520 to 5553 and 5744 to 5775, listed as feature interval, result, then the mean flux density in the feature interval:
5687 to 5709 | 0.7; 1.97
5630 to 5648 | 1.2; 1.8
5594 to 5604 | 1.3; 1.62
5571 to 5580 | 0.1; 1.81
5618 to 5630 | 1.2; 1.72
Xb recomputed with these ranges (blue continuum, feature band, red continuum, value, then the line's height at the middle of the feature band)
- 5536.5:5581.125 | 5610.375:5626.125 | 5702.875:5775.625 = 1.4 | 1.89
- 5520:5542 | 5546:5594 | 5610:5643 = -1.0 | 1.74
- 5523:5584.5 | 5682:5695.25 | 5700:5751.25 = 0.4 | 1.99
